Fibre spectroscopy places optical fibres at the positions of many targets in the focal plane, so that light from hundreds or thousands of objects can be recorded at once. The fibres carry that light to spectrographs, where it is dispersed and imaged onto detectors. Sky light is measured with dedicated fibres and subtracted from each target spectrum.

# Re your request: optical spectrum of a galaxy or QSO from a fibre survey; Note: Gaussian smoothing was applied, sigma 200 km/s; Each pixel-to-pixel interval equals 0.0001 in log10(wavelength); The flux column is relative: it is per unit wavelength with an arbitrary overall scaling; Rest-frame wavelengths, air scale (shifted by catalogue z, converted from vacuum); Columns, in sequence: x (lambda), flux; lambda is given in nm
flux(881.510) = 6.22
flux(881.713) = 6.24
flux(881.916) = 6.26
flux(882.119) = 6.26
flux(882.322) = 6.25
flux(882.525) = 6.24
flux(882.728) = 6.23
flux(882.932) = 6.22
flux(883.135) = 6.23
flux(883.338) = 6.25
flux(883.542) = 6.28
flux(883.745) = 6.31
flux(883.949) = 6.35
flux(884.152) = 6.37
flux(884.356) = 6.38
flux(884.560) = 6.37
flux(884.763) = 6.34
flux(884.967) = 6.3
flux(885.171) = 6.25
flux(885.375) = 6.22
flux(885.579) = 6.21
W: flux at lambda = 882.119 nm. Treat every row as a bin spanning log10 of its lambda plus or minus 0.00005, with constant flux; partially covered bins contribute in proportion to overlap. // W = 6.26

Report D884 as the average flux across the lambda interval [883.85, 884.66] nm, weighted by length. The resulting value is 6.37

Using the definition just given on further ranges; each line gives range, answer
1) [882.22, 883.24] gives 6.24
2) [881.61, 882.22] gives 6.25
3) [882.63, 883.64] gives 6.24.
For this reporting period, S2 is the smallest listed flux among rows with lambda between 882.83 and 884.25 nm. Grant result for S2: 6.22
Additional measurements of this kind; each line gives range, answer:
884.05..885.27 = 6.25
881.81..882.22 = 6.26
